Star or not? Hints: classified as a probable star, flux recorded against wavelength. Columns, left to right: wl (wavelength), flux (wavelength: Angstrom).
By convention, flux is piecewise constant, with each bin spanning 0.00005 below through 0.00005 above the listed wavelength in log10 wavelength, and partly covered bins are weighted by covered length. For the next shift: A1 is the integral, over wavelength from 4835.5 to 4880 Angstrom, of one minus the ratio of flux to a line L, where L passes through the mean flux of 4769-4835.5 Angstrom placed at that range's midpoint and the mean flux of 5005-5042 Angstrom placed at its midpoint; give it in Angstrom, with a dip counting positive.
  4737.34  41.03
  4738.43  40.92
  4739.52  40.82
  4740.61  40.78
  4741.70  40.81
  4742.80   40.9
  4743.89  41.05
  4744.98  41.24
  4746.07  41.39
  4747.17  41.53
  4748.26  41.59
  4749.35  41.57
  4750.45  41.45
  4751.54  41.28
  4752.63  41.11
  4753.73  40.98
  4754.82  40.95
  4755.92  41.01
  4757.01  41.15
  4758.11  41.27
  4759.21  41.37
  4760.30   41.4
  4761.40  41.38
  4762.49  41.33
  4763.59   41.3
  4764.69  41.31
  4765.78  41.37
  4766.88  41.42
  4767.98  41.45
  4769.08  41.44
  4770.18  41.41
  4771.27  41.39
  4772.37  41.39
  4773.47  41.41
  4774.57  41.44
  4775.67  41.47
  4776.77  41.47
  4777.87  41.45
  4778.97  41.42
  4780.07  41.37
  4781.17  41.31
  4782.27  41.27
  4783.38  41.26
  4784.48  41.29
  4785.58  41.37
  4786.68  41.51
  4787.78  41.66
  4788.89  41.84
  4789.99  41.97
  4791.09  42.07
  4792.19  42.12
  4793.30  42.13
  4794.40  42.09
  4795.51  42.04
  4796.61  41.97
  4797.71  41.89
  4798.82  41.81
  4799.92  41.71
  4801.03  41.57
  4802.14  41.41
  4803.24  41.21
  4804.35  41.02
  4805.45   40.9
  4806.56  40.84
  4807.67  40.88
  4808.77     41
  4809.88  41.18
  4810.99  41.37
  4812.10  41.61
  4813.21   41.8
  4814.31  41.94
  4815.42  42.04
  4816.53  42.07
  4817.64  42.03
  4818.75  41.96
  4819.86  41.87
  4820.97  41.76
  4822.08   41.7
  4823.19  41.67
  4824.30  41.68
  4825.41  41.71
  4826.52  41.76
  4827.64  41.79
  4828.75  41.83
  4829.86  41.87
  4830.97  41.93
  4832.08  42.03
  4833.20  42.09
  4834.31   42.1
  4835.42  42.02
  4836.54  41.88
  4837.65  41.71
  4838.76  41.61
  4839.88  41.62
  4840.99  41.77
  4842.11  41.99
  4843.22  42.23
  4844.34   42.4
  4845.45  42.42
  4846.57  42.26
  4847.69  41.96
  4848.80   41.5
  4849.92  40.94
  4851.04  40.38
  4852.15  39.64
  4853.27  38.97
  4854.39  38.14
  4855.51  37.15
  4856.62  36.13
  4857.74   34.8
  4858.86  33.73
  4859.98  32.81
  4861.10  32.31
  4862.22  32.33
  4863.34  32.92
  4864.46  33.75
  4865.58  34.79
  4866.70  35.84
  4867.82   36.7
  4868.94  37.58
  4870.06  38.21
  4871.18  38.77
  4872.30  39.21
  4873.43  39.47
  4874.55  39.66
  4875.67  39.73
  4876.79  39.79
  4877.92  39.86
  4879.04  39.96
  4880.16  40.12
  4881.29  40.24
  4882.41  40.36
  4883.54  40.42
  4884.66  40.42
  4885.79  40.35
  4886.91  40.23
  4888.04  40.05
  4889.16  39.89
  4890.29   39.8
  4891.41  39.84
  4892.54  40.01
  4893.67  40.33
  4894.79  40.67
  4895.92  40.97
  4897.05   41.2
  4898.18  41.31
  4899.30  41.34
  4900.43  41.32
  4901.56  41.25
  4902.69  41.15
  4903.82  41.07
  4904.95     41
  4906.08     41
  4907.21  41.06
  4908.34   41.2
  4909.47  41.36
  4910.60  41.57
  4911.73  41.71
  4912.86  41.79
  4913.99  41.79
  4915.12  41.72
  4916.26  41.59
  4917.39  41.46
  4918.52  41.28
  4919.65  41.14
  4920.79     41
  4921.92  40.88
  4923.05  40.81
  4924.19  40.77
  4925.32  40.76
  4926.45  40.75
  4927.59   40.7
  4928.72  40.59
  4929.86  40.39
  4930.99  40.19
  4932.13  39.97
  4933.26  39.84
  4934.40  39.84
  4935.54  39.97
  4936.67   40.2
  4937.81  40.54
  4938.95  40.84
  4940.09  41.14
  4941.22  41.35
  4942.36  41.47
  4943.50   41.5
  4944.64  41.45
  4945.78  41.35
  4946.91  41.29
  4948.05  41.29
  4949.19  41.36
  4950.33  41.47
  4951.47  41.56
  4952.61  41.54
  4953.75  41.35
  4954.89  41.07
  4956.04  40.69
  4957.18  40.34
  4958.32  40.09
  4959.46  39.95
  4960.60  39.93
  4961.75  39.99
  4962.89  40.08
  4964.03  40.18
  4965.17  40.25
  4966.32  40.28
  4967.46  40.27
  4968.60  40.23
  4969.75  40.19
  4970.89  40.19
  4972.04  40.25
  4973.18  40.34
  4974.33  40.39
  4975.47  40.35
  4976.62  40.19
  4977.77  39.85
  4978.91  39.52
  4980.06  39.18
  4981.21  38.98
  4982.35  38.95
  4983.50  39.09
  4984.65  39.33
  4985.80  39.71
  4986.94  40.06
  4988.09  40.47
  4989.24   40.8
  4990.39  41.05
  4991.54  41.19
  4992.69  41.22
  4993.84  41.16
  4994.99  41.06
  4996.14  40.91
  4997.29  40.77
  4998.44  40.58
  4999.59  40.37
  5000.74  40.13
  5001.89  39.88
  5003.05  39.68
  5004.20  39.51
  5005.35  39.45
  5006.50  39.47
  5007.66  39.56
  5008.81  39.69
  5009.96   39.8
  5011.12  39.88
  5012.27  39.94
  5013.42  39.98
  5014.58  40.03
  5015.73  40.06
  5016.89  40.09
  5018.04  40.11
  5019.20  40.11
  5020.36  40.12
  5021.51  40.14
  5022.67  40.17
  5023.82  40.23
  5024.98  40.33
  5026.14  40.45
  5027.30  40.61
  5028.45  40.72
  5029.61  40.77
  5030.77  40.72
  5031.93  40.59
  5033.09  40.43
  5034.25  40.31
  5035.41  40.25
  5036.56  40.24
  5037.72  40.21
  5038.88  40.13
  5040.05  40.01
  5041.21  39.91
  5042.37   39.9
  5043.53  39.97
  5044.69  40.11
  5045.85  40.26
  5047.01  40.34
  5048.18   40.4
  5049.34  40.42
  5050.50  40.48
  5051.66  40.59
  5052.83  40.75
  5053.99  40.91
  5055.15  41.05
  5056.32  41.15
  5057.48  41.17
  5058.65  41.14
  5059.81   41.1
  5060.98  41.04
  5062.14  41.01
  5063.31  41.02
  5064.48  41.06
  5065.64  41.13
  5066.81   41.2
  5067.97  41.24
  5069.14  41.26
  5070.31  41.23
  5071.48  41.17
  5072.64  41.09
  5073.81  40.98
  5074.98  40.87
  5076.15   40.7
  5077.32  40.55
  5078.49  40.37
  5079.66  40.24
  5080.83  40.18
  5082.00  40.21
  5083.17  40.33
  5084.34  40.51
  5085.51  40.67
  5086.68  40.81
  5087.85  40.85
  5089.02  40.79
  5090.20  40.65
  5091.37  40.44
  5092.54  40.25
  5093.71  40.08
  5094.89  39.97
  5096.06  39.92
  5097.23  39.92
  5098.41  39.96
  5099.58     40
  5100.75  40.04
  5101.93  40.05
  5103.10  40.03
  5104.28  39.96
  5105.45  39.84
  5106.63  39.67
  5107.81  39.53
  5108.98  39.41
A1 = 2.78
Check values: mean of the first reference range 41.6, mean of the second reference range 40.1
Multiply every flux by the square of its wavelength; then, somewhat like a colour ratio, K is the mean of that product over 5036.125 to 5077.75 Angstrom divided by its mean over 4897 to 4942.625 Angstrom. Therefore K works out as 1.05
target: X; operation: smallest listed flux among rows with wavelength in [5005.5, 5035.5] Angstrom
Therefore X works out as 39.47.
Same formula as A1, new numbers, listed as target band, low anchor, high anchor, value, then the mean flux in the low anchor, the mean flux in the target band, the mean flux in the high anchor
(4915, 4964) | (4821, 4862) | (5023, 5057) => -0.5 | 40.3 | 40.8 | 40.4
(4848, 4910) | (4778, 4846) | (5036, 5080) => 3.7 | 41.7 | 39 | 40.7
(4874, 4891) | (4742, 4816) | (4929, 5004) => 0.3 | 41.4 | 40.1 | 40.4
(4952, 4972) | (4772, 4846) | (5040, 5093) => 0.3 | 41.7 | 40.4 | 40.7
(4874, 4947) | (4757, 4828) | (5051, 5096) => 0.8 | 41.5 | 40.7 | 40.8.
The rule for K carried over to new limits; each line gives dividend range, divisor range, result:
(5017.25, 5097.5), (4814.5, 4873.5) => 1.11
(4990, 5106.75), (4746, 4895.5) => 1.09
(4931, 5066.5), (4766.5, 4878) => 1.07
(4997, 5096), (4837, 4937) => 1.08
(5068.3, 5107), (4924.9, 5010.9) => 1.05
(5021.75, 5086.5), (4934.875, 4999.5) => 1.04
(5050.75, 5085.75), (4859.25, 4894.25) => 1.15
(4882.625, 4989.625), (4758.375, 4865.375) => 1.05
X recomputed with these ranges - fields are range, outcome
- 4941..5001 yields 38.95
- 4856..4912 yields 32.31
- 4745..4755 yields 40.95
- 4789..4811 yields 40.84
